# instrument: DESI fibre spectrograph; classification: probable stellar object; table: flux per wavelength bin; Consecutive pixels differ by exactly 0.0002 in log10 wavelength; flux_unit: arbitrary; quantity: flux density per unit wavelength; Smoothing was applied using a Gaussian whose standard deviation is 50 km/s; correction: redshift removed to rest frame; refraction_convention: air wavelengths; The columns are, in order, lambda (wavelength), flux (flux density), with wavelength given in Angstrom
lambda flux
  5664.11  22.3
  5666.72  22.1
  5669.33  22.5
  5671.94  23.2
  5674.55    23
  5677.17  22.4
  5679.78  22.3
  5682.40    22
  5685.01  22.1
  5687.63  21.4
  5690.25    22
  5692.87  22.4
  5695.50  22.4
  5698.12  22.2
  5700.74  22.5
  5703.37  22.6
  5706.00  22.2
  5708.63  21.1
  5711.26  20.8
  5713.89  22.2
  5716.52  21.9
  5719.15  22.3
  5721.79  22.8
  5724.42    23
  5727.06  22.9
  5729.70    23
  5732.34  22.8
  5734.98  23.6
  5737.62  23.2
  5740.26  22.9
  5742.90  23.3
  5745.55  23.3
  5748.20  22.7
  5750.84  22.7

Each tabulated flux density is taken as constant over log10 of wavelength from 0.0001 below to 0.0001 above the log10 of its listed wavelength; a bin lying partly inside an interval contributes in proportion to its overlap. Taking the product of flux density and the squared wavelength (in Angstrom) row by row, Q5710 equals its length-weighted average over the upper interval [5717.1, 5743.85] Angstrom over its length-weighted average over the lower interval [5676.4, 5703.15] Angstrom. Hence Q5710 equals 1.05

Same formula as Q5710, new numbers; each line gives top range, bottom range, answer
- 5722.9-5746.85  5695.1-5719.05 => 1.06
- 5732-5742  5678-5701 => 1.06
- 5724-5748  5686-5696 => 1.07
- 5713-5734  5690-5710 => 1.03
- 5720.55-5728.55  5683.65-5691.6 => 1.06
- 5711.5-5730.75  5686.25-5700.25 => 1.03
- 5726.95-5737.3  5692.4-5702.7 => 1.05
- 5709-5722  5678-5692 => 1.00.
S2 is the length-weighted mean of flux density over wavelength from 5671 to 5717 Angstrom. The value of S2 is 22.1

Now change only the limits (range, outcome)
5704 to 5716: 21.7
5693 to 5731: 22.3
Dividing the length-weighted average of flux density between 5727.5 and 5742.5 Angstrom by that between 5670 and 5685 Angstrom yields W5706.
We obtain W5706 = 1.03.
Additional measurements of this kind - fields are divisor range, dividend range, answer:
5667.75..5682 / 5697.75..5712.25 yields 0.97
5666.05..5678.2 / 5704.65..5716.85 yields 0.95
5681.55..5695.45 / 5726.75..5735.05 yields 1.05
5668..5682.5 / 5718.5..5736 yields 1.01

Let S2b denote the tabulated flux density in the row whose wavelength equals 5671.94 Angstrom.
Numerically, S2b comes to 23.2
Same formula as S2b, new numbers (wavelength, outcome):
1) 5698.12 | 22.2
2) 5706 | 22.2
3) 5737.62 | 23.2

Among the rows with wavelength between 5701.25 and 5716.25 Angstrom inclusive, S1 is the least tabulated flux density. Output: 20.8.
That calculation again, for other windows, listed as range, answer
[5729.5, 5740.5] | 22.8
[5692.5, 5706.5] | 22.2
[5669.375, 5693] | 21.4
